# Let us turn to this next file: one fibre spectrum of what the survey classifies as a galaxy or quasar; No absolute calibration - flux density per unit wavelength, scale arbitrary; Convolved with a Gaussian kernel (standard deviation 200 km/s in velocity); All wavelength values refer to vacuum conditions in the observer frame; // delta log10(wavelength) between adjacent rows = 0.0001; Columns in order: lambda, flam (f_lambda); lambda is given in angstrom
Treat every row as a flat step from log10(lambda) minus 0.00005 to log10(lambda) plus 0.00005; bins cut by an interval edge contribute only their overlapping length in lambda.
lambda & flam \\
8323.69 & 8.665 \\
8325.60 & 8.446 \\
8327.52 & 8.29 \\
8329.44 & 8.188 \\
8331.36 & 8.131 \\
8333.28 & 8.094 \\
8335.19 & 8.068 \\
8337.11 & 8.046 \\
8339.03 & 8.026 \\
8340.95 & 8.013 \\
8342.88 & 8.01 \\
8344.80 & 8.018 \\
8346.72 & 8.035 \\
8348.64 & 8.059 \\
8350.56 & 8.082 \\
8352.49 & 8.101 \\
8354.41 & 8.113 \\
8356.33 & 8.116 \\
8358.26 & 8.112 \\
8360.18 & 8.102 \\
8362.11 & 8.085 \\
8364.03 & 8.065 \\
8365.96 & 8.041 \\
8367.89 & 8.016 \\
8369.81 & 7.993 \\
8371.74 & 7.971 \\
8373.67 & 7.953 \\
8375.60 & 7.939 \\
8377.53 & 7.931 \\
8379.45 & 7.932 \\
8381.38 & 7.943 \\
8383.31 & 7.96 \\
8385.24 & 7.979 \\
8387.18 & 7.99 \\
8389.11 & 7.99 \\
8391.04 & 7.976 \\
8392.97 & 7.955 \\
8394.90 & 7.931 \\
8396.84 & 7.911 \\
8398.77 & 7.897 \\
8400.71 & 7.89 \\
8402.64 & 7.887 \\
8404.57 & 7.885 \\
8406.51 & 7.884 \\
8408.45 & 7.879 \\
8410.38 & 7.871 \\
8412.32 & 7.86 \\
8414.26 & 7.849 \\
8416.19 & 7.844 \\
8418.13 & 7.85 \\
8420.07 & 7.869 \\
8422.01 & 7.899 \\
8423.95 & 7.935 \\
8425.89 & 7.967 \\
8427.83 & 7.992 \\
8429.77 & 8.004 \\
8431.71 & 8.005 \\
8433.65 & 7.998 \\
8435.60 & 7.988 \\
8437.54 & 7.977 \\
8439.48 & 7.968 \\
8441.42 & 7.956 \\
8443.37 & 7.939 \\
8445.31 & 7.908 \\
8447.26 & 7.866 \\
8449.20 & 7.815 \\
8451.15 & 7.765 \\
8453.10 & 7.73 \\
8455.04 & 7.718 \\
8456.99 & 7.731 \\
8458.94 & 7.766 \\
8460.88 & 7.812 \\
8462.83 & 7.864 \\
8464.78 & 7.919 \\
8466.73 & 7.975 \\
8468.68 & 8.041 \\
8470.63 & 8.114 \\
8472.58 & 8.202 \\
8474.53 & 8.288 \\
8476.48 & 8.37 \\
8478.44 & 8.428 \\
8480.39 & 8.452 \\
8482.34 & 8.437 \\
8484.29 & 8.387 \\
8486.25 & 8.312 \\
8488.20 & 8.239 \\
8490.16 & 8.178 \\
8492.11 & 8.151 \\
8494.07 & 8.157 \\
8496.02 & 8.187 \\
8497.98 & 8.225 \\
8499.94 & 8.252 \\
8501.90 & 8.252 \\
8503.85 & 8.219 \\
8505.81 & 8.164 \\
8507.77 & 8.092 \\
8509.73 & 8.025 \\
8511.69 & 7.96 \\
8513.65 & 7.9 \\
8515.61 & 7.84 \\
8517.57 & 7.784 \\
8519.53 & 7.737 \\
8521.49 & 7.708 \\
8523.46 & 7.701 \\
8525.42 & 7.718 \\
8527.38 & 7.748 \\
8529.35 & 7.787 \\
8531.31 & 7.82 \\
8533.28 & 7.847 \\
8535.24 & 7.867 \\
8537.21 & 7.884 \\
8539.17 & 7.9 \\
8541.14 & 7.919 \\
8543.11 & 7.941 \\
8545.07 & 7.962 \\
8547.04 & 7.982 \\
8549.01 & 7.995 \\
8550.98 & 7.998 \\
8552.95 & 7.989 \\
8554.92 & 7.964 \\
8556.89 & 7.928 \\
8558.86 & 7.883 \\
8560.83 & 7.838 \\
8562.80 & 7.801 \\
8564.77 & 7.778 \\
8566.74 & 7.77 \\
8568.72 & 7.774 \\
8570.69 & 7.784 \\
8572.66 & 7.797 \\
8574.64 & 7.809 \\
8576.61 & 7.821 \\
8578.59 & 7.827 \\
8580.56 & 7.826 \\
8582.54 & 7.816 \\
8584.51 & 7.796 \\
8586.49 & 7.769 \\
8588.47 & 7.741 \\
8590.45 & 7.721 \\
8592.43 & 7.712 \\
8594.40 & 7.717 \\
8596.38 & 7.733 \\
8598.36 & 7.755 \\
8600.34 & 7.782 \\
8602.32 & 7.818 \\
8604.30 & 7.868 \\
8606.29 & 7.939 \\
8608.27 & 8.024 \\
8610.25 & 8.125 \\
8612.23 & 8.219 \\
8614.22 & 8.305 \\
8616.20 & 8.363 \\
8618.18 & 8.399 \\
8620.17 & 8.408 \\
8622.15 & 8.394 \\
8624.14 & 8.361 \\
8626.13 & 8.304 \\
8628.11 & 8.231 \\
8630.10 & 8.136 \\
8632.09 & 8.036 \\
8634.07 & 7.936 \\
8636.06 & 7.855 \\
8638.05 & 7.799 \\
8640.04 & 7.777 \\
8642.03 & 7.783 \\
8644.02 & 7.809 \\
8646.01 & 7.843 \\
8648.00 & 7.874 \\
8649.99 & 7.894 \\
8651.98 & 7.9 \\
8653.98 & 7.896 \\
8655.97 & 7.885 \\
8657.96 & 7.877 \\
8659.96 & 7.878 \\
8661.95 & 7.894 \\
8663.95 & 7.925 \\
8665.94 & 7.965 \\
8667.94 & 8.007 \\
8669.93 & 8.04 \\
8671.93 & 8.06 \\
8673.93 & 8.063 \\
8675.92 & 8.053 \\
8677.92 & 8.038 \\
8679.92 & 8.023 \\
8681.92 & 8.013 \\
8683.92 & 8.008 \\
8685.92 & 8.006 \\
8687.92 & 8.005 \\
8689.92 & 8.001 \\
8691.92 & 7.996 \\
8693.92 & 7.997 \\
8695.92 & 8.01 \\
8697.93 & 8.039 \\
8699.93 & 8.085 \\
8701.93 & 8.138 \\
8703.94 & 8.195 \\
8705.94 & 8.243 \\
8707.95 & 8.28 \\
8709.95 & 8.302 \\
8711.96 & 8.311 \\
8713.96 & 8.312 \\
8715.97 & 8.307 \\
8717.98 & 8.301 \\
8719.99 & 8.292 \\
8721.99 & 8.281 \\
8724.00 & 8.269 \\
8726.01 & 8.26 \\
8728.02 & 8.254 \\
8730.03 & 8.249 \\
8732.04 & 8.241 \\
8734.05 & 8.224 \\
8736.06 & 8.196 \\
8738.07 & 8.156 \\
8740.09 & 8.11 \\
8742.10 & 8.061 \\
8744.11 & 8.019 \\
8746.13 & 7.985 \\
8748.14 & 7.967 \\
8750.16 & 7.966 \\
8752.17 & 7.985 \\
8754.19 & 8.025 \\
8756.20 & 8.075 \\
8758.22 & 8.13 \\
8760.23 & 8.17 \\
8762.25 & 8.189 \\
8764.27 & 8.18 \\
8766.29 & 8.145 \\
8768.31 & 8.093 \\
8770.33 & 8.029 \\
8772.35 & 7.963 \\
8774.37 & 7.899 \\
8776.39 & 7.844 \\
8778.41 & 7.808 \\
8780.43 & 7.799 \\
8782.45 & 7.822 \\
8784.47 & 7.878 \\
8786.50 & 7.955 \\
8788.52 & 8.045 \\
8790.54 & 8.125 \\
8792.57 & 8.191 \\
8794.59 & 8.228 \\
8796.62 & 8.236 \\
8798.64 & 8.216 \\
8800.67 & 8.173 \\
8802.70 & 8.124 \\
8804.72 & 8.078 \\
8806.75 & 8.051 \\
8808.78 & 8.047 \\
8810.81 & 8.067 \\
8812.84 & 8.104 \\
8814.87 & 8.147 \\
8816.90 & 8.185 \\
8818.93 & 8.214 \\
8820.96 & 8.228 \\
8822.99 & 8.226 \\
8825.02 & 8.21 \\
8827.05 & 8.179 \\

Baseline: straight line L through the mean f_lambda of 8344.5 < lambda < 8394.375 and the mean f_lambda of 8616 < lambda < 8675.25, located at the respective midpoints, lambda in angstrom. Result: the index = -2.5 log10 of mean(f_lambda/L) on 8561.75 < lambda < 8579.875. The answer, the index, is 0.03 mag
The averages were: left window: 8.02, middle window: 7.8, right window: 8.02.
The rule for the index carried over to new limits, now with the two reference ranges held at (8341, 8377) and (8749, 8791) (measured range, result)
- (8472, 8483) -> -0.04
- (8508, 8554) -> 0.02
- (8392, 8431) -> 0.02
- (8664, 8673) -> 0.00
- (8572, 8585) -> 0.03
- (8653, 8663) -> 0.02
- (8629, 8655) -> 0.02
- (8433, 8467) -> 0.02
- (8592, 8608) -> 0.03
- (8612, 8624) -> -0.04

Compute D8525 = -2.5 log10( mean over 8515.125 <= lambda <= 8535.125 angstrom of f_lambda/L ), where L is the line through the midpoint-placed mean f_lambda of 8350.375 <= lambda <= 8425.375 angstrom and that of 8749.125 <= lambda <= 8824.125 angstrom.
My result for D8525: 0.03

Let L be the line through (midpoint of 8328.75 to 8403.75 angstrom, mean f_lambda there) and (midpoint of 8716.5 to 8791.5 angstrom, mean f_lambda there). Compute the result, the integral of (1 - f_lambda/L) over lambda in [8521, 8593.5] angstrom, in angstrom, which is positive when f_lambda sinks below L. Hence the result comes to 1.9 angstrom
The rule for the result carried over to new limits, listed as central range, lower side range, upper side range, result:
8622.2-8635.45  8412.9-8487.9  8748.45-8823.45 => -0.2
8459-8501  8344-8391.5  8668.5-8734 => -0.6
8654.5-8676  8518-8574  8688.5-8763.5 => 0.2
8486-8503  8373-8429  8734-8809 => -0.6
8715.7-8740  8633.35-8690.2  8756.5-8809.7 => -0.7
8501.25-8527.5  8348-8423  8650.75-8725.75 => 0.3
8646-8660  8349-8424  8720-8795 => 0.3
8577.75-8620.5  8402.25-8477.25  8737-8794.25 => 0.2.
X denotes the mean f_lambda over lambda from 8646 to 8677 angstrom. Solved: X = 7.94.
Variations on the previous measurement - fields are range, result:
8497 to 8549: 7.93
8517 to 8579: 7.85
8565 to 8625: 7.94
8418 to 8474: 7.92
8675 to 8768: 8.13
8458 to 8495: 8.16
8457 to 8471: 7.91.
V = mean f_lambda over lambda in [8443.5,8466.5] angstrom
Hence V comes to 7.82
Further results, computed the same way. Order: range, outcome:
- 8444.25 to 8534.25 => 8.01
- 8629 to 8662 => 7.89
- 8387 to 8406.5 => 7.93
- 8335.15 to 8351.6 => 8.03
